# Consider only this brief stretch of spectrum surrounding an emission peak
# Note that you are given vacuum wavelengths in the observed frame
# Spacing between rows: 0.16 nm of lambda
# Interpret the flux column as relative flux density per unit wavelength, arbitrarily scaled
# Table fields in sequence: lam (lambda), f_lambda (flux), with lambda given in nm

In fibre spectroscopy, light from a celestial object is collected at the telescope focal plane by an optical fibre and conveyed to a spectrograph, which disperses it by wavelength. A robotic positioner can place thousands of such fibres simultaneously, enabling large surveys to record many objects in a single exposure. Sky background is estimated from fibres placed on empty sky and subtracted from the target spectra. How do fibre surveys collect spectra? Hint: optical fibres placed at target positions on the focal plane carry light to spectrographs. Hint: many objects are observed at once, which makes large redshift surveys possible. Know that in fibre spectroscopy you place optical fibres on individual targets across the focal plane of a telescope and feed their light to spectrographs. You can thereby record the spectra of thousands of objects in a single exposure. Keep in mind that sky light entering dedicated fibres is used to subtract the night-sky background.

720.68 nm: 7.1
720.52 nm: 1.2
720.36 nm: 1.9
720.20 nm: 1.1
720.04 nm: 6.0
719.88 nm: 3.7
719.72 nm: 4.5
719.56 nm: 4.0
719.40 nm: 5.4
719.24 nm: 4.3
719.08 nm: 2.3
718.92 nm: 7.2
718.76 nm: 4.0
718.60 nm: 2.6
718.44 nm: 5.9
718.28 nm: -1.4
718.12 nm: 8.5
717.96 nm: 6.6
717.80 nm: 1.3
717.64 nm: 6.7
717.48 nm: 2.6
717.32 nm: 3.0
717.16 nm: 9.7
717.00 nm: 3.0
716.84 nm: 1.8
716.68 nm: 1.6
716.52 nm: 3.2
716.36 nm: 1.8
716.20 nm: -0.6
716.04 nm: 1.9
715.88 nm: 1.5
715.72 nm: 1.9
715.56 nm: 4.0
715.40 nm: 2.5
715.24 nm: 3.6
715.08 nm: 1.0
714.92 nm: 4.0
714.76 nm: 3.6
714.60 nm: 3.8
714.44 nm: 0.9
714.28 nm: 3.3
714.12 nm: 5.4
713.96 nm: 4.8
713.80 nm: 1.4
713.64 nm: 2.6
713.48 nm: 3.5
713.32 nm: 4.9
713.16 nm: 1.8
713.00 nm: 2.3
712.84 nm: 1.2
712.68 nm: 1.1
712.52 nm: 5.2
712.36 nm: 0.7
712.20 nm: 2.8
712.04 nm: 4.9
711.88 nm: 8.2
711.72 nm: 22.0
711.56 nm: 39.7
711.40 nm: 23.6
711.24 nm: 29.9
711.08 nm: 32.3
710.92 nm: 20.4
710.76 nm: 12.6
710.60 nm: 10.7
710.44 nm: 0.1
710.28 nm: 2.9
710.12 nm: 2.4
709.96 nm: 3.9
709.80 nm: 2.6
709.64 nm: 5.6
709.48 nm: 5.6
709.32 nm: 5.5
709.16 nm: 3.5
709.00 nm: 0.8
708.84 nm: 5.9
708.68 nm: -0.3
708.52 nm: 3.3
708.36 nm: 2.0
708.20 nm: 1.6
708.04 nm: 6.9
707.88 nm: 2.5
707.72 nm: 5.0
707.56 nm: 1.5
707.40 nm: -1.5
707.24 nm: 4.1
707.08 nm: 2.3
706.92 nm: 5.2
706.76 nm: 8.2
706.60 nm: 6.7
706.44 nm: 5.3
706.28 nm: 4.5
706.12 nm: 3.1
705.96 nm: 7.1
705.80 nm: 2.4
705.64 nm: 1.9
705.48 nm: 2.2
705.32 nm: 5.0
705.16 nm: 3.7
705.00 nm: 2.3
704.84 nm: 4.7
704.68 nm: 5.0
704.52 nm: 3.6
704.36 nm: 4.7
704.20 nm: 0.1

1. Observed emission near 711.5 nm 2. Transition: [O II] 3727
